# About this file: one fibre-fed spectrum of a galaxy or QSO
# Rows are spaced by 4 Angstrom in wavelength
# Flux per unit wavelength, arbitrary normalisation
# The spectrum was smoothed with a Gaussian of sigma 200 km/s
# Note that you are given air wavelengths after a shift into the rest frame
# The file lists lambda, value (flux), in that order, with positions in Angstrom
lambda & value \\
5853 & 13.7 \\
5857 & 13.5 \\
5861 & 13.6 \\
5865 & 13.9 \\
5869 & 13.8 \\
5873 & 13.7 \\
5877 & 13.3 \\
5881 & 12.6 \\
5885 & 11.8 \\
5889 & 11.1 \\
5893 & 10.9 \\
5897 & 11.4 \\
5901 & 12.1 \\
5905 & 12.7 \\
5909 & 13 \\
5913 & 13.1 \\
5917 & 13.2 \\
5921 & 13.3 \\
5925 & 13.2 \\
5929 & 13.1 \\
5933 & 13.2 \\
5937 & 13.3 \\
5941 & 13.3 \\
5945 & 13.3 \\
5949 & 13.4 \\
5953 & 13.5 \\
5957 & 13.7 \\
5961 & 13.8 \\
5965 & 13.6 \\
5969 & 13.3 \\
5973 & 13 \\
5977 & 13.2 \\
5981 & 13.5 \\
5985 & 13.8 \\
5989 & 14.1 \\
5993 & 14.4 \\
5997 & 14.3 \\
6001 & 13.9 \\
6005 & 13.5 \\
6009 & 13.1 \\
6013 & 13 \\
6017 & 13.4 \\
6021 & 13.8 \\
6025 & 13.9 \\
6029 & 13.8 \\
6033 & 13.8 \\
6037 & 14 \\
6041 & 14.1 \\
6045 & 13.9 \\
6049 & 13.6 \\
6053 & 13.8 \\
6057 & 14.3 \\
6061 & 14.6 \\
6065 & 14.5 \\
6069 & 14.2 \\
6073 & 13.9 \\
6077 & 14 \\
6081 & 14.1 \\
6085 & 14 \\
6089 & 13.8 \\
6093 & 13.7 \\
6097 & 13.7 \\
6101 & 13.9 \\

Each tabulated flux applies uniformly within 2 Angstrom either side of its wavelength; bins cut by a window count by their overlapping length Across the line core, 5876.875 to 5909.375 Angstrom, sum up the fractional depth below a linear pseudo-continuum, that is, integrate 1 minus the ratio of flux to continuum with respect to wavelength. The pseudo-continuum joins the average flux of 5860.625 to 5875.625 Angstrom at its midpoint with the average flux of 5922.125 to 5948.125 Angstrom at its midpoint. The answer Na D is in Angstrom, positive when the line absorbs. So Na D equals 3.77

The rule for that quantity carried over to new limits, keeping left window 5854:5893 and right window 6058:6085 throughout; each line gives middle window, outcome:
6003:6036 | 0.77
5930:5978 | 0.26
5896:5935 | 1.02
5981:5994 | -0.30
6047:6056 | 0.20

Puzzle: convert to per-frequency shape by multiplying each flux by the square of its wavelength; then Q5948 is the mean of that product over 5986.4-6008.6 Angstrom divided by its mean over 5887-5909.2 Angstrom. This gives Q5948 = 1.2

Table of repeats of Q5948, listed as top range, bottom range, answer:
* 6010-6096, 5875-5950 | 1.15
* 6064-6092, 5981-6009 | 1.04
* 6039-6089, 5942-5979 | 1.09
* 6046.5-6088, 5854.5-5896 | 1.17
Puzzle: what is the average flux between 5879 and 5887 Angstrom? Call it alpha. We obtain 12.2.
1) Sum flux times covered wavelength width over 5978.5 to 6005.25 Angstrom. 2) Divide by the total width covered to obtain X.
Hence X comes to 13.9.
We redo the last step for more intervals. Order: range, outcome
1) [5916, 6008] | 13.5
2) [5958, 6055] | 13.7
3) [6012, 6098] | 13.9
